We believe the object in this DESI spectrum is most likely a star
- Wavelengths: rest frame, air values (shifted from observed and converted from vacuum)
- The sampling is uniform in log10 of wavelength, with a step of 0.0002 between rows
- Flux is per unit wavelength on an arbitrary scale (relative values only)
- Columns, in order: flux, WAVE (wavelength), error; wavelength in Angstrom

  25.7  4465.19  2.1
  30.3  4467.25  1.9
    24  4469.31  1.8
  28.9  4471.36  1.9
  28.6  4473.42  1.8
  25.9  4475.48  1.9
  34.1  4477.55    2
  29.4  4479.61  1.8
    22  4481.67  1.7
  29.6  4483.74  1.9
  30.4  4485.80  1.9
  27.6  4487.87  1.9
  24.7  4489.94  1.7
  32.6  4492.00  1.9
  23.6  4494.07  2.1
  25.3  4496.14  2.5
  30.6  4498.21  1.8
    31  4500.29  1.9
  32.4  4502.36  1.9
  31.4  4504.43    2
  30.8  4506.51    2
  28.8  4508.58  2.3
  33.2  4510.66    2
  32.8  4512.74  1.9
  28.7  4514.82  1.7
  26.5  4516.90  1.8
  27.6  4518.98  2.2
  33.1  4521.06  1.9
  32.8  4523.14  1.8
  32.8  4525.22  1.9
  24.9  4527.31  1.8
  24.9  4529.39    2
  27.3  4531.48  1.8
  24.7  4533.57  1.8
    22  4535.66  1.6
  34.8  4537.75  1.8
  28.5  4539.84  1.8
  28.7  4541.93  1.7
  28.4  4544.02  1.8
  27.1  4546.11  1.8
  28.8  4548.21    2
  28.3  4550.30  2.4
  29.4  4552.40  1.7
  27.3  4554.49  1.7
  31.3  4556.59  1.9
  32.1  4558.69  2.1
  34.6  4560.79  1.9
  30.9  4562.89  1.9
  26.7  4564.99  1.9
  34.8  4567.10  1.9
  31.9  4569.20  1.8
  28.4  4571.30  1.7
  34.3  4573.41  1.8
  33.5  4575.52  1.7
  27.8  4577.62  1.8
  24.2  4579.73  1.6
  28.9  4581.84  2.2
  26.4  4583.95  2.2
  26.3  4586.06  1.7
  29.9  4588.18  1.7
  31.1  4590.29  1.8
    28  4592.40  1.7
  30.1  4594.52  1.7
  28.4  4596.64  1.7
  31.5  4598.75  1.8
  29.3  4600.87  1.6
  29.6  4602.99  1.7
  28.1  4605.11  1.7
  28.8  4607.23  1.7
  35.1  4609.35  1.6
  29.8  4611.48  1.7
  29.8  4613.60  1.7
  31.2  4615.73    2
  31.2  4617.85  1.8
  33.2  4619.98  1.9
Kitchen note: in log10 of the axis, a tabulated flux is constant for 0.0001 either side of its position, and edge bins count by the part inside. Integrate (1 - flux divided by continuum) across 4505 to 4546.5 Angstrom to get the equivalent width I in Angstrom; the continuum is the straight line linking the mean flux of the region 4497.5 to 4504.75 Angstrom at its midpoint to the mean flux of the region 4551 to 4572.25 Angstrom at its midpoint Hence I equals 2.9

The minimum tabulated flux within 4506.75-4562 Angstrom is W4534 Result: 22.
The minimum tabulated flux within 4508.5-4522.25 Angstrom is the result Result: 26.5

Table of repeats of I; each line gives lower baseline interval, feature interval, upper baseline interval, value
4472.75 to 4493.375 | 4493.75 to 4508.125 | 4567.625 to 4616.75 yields -0.5 Angstrom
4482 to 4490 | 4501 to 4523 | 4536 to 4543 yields -1.4 Angstrom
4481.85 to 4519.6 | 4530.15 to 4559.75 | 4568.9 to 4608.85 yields 0.8 Angstrom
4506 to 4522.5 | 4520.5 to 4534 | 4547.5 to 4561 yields 0.7 Angstrom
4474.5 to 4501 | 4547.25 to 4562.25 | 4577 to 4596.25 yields -1.2 Angstrom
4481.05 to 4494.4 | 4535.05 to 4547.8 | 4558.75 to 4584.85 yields 0.4 Angstrom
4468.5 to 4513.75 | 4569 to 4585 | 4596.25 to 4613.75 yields 0.3 Angstrom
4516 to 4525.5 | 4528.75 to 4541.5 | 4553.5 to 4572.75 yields 1.4 Angstrom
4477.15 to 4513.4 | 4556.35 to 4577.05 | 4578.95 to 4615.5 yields -1.8 Angstrom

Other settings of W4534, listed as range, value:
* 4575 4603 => 24.2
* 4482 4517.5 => 23.6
